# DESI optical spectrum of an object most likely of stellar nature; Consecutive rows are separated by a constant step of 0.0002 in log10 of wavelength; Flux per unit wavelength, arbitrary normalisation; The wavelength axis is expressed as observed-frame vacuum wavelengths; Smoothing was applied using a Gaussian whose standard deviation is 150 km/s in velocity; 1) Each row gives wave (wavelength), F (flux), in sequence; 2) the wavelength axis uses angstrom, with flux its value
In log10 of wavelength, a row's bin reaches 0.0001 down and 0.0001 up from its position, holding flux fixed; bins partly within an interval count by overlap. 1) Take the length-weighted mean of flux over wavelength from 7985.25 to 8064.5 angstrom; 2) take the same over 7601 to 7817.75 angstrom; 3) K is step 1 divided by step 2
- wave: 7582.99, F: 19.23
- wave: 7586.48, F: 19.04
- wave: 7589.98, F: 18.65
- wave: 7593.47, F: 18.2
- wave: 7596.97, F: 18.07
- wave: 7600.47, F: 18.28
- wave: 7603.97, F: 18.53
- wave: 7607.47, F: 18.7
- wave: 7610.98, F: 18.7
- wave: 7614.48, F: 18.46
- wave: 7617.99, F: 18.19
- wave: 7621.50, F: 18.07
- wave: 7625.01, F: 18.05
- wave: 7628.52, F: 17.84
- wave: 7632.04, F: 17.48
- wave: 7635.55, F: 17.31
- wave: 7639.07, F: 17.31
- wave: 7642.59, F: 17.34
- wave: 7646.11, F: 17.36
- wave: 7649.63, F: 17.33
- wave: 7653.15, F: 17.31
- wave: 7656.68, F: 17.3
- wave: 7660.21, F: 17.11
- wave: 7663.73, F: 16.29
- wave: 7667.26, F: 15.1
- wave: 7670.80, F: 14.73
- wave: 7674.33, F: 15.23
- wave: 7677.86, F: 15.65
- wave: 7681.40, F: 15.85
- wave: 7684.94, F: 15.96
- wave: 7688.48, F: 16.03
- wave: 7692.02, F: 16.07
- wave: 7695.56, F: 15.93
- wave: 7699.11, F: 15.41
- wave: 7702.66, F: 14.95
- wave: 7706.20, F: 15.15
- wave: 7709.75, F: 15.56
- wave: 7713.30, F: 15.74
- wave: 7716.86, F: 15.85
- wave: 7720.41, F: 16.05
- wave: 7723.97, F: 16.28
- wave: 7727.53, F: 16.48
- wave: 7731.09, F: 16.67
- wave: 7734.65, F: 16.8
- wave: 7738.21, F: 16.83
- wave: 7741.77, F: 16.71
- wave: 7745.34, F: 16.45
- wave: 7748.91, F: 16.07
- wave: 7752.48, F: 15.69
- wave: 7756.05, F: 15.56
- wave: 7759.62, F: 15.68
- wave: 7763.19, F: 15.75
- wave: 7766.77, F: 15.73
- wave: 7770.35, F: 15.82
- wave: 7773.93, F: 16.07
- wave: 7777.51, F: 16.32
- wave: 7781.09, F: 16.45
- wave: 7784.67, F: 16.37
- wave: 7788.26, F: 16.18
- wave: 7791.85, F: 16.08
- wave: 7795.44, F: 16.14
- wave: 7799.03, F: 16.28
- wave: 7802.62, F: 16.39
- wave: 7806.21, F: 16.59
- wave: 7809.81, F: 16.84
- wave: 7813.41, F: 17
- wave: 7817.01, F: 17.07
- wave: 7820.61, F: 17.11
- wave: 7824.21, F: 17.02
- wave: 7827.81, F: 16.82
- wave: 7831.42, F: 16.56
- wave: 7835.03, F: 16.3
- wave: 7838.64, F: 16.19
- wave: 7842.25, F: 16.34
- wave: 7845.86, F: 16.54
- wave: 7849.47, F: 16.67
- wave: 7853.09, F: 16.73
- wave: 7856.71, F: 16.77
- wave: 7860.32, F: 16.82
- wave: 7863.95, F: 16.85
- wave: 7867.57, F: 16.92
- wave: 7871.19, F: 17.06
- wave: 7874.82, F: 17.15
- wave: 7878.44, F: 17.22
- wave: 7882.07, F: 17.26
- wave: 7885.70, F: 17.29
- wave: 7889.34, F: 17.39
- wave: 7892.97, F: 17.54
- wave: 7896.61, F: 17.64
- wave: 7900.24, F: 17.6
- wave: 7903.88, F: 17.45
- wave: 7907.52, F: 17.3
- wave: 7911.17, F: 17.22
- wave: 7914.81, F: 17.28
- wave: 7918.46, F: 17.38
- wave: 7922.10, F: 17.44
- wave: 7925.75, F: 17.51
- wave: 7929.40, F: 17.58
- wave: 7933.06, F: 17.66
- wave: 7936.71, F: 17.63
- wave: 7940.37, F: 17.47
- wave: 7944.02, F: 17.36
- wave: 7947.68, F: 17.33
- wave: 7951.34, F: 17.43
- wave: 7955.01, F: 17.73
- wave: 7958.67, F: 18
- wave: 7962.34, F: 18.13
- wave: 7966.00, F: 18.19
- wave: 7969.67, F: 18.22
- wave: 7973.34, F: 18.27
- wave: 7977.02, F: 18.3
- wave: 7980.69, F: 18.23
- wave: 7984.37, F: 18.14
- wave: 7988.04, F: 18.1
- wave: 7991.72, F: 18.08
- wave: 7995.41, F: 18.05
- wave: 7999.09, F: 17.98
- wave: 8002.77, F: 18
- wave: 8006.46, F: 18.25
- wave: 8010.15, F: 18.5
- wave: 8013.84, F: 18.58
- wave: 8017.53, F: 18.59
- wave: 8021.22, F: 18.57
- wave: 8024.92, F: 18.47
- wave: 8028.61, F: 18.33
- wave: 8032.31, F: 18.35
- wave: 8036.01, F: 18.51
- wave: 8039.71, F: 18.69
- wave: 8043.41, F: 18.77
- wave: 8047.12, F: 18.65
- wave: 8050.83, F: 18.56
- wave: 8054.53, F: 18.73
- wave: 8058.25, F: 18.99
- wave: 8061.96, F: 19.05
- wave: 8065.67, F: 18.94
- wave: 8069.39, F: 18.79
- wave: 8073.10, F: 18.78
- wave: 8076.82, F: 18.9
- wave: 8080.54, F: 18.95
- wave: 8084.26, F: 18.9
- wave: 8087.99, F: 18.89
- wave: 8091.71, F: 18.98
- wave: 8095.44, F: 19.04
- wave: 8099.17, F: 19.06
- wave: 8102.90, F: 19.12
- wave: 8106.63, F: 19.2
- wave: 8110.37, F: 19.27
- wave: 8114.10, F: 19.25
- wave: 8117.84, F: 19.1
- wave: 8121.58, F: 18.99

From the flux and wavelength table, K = 1.12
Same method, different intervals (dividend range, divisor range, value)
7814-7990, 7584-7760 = 1.03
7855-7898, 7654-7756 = 1.07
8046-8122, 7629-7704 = 1.16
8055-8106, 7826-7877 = 1.13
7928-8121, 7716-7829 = 1.13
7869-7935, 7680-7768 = 1.09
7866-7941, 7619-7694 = 1.04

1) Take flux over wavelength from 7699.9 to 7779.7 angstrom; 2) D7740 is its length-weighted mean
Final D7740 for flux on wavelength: 16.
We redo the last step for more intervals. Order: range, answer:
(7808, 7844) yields 16.7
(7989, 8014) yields 18.2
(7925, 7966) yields 17.6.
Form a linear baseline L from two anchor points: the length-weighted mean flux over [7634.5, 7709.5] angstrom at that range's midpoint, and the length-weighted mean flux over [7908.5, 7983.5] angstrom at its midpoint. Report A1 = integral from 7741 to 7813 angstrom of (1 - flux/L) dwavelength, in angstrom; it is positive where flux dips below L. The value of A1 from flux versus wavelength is 2.64 angstrom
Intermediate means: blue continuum 16.2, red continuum 17.7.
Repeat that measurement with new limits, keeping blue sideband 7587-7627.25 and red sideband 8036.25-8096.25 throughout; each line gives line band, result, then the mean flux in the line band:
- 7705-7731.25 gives 3.60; 15.9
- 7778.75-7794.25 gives 1.91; 16.3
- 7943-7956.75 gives 0.92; 17.5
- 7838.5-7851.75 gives 1.52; 16.5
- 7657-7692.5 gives 4.98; 15.9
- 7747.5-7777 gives 4.32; 15.8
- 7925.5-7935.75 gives 0.60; 17.6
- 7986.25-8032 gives 1.18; 18.3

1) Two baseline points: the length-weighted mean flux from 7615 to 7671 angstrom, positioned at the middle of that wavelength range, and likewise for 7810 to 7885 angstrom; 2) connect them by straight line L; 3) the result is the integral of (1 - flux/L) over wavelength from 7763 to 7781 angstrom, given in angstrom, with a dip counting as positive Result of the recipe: 1.0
